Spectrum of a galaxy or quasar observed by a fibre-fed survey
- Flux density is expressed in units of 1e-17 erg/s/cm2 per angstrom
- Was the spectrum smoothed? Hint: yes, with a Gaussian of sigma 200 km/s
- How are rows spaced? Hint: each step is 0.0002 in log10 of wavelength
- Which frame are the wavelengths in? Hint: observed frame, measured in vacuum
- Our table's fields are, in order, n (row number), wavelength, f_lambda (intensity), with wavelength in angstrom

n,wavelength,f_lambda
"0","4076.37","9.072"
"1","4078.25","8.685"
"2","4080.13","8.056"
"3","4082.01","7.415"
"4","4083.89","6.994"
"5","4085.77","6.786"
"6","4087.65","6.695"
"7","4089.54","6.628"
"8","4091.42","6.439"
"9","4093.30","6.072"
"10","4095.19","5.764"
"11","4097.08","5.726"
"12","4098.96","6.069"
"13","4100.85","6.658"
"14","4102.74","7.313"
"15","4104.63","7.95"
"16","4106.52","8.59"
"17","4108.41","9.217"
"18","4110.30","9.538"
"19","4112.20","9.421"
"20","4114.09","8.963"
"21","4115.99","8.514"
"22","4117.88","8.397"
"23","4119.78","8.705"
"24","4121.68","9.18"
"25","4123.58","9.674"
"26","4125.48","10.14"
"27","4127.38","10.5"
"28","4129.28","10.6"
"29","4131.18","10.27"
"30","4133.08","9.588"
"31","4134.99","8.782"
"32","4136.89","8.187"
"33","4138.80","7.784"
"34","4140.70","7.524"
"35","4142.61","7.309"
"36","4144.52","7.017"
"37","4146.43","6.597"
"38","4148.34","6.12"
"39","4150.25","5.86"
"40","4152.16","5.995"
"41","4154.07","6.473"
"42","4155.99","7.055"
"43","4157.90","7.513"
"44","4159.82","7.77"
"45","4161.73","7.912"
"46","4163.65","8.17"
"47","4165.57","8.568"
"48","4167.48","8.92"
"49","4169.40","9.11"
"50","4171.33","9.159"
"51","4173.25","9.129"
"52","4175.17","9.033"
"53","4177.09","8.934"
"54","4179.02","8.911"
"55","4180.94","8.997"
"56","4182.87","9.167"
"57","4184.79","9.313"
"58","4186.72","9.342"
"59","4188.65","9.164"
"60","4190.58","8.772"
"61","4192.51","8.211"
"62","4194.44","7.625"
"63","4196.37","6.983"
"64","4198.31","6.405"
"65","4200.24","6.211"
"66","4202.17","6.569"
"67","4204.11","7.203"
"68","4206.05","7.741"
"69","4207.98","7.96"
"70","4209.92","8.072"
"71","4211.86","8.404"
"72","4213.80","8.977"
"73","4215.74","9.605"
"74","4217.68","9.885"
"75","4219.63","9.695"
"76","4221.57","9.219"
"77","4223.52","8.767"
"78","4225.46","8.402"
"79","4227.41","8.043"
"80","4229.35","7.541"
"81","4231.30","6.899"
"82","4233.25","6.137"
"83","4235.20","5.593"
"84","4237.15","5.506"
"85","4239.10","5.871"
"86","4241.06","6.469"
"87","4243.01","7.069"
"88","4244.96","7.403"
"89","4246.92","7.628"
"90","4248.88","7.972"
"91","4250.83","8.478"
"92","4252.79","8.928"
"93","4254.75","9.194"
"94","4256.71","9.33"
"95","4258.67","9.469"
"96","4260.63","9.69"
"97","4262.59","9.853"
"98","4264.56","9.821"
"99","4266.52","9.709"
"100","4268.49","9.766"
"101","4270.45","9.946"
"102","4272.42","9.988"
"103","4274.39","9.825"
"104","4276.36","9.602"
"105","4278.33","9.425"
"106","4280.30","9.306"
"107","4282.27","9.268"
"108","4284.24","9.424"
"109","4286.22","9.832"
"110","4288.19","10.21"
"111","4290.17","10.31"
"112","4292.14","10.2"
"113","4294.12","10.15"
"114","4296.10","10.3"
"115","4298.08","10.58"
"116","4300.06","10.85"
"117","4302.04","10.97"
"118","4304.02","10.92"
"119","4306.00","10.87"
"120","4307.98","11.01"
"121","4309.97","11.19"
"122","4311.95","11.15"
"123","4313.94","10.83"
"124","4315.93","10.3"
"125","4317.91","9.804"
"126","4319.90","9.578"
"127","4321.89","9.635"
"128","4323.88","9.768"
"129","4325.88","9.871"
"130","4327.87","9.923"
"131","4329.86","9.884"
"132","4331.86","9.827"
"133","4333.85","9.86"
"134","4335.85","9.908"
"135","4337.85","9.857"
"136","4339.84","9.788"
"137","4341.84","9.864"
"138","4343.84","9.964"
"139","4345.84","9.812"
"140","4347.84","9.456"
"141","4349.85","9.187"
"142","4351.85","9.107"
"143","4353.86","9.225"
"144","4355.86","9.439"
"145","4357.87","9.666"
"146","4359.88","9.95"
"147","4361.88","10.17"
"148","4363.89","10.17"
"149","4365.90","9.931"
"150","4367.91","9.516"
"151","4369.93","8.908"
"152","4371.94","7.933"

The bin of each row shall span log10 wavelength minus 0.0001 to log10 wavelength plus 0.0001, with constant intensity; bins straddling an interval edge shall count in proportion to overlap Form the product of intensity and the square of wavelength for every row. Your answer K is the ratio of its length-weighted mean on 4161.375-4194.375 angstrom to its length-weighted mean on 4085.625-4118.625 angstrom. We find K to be 1.2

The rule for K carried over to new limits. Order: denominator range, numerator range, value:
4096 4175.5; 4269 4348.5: 1.33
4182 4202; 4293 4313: 1.41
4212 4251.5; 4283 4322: 1.39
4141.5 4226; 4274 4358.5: 1.31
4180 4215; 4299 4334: 1.36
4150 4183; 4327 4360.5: 1.29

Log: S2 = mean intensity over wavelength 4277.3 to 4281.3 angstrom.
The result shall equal 9.37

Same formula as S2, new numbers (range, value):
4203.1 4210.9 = 7.74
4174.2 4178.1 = 8.98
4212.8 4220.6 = 9.53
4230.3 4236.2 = 6.21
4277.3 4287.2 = 9.45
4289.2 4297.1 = 10.2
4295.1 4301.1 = 10.6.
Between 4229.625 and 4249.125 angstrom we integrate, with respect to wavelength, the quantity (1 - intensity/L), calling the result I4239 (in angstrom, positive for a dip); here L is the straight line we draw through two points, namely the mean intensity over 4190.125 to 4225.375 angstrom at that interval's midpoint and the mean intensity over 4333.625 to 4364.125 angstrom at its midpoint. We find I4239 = 4.2 angstrom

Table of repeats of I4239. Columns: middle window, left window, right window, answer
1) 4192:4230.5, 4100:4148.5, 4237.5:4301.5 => 3.9 angstrom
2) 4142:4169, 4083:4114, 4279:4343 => 2.7 angstrom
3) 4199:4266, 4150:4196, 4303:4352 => 7.0 angstrom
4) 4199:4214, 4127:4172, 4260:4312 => 2.3 angstrom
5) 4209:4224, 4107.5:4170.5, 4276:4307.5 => 0.3 angstrom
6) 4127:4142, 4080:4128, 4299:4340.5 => -1.5 angstrom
